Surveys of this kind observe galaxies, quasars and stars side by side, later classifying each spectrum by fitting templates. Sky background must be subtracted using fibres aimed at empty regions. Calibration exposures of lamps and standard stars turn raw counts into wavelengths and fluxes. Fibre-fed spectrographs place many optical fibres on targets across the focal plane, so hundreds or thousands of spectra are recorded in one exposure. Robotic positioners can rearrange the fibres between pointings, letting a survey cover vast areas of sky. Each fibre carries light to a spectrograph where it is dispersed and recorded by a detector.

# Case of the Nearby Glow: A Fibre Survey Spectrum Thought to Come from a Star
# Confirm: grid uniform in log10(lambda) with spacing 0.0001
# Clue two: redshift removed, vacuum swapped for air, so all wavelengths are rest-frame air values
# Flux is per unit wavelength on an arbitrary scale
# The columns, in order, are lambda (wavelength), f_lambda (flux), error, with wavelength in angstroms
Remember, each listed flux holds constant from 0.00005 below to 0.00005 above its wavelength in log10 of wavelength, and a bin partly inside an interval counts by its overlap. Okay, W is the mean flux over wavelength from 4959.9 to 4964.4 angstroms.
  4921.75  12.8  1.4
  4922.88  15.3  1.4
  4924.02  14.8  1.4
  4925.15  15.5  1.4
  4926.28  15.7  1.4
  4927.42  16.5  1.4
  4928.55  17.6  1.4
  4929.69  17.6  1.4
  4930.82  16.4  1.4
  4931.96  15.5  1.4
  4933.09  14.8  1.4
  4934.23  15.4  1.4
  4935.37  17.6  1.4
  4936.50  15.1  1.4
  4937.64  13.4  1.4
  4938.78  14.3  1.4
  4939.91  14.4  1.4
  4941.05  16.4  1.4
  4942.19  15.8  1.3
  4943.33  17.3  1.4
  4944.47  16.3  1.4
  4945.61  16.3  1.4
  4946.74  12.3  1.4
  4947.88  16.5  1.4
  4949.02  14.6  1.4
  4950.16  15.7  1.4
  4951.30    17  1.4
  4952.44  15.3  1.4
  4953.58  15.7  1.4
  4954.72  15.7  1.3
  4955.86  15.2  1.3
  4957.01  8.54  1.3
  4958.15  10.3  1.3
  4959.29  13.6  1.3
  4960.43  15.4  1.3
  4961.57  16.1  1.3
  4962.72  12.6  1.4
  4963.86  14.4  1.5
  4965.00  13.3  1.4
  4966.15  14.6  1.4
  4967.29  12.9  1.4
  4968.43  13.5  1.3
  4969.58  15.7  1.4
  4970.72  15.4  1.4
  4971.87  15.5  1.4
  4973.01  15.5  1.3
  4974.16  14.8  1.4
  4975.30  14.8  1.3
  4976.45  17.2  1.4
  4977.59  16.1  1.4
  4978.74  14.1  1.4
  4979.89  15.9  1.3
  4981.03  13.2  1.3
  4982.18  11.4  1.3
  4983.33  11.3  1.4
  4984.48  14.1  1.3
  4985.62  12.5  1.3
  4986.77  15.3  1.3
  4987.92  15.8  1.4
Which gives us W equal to 14.6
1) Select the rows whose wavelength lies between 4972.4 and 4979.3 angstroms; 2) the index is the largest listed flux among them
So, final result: 17.2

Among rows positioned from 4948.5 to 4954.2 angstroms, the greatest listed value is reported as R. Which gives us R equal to 17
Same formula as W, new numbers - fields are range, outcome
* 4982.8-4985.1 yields 12.8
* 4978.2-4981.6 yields 14.4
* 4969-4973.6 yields 15.5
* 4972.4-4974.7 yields 15.2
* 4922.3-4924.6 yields 15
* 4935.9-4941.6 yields 14.7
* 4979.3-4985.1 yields 13.2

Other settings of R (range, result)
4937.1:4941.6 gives 16.4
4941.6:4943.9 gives 17.3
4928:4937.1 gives 17.6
